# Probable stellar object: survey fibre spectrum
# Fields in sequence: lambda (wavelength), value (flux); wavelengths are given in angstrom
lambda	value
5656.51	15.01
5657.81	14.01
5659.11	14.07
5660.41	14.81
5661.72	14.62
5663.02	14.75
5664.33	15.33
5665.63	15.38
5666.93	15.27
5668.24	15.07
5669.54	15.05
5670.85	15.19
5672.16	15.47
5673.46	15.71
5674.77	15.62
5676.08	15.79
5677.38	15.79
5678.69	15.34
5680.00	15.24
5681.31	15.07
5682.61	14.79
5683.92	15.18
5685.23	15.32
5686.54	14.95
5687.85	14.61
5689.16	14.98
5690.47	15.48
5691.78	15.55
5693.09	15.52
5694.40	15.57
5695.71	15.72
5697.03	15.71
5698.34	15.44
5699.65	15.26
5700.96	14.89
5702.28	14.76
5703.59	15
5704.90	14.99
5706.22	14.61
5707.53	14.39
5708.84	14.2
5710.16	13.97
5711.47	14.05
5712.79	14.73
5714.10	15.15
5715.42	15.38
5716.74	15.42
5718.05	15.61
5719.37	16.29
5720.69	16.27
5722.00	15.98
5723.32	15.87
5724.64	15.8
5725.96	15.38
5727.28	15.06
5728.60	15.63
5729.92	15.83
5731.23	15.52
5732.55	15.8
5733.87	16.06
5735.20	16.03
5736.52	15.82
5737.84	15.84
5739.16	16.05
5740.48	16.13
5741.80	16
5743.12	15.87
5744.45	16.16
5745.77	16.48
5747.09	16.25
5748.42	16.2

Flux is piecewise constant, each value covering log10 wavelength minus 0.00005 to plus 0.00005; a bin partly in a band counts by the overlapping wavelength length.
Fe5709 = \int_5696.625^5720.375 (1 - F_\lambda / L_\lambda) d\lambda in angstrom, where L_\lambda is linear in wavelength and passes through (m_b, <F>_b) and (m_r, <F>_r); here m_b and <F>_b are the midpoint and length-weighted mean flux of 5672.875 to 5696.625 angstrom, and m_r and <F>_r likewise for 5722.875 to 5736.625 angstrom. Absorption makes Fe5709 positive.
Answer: 0.81 angstrom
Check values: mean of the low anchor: 15.3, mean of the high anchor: 15.7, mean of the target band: 15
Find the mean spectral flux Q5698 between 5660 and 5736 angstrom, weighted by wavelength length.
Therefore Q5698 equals 15.3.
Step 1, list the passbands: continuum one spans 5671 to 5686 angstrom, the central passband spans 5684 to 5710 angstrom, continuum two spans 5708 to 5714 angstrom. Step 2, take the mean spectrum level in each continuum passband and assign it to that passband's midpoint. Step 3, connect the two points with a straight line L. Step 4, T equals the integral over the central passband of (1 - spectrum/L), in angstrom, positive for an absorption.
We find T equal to -0.5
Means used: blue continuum 15.4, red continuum 14.3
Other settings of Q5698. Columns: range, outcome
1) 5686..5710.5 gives 15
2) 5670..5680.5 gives 15.5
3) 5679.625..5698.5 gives 15.3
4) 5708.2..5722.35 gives 15.2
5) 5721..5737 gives 15.7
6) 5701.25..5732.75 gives 15.2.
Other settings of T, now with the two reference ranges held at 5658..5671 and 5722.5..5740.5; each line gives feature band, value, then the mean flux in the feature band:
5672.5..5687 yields -0.2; 15.4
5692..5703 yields 0.0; 15.4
